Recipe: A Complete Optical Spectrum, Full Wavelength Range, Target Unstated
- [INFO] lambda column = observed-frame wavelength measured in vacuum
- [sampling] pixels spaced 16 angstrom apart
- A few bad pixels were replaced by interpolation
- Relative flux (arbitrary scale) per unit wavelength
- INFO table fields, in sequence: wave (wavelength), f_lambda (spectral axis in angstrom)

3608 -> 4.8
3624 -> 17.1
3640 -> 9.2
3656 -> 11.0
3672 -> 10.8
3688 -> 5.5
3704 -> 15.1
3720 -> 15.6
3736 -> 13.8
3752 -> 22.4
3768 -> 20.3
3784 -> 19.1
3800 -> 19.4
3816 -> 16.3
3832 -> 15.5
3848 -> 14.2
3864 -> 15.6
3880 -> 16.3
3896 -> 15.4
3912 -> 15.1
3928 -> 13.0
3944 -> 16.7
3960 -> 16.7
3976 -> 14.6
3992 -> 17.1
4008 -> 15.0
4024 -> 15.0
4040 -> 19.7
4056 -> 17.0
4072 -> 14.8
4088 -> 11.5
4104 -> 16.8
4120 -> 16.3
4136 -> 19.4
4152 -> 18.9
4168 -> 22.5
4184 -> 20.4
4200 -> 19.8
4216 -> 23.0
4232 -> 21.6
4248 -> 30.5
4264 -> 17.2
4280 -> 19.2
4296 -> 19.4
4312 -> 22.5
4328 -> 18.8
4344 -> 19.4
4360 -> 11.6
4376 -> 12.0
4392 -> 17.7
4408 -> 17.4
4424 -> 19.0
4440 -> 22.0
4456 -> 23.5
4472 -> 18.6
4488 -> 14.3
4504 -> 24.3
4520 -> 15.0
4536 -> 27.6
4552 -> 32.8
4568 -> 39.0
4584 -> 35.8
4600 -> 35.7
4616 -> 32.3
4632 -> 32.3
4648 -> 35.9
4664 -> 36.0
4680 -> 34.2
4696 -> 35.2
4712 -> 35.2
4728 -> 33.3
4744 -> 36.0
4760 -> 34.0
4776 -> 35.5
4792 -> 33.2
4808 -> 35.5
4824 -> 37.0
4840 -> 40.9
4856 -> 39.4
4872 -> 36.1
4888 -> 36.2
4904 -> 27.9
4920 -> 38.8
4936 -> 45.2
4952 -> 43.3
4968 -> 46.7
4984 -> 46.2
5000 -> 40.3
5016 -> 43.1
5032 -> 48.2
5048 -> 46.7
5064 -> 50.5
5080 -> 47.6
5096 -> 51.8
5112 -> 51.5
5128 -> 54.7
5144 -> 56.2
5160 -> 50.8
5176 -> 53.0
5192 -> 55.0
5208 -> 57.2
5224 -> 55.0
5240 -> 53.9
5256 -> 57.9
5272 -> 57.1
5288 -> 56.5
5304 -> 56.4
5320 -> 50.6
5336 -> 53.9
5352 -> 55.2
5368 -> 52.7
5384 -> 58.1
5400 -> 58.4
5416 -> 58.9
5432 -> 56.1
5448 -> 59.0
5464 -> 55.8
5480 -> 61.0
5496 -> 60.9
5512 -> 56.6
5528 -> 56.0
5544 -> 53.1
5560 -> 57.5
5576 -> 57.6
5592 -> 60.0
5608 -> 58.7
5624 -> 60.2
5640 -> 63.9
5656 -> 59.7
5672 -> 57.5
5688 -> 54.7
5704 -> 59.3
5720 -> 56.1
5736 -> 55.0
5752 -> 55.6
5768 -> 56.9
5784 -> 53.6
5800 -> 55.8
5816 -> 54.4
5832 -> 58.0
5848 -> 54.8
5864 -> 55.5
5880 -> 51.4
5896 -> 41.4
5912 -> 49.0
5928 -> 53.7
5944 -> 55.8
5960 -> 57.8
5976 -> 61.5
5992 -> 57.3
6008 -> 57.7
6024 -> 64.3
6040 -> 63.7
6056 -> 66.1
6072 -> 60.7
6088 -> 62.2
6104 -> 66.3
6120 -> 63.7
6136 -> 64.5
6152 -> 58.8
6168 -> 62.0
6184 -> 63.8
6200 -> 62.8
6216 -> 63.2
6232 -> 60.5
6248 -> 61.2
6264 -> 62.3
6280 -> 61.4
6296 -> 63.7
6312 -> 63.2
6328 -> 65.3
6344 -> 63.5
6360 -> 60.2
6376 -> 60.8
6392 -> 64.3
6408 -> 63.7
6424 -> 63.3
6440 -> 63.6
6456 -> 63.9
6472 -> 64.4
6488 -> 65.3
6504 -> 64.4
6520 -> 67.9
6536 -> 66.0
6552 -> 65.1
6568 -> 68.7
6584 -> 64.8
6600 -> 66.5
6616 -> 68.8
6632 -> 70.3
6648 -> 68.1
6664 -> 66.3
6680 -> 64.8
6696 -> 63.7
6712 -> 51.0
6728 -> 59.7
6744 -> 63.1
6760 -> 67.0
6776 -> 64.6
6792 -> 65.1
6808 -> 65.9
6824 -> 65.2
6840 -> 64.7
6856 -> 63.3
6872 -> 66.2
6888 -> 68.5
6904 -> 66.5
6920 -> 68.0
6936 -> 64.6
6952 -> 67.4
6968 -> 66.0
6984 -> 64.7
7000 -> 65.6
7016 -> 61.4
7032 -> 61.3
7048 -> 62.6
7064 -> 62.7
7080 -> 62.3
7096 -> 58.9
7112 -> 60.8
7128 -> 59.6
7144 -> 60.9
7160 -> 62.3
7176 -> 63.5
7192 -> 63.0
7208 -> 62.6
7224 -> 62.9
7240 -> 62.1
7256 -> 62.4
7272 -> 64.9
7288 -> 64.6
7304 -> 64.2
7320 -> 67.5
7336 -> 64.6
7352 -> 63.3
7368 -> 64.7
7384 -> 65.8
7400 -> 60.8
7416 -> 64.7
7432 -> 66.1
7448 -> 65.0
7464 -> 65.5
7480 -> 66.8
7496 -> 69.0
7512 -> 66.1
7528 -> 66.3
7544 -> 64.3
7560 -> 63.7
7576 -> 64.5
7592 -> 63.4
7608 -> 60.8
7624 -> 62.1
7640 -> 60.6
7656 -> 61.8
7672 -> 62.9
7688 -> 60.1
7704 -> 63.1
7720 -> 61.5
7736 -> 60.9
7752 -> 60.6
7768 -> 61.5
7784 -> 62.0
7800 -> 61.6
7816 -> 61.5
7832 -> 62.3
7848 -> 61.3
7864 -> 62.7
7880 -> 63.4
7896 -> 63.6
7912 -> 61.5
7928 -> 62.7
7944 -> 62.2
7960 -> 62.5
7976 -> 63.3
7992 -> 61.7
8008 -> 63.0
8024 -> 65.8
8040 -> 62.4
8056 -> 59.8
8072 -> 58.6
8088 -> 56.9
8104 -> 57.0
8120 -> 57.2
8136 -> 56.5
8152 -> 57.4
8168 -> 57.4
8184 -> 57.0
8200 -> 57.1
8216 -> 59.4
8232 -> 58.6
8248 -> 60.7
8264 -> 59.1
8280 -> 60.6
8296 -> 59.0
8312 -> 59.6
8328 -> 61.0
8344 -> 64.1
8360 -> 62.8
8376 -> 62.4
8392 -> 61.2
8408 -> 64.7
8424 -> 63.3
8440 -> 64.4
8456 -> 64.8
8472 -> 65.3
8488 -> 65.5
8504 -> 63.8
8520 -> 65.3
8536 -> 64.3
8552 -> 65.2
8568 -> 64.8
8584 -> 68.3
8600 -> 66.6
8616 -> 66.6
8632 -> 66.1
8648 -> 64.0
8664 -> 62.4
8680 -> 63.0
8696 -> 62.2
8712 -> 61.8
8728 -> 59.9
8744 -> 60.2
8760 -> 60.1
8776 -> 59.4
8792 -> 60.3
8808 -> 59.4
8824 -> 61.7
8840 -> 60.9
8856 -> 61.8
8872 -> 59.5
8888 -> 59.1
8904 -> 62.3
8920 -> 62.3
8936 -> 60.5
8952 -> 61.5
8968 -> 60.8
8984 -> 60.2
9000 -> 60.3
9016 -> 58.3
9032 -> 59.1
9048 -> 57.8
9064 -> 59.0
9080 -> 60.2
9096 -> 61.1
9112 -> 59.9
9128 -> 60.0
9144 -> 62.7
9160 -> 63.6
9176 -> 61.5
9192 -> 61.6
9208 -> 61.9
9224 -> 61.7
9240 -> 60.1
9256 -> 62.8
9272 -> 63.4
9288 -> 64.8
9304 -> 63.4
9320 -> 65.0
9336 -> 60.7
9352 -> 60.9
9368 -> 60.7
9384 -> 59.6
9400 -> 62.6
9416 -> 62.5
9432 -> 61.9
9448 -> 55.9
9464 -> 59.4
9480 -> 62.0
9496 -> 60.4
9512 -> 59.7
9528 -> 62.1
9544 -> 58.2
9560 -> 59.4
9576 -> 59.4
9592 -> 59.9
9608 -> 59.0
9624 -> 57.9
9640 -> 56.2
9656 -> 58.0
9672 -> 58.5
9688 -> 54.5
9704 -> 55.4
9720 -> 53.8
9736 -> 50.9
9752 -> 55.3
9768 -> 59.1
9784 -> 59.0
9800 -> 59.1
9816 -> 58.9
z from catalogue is 0.14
